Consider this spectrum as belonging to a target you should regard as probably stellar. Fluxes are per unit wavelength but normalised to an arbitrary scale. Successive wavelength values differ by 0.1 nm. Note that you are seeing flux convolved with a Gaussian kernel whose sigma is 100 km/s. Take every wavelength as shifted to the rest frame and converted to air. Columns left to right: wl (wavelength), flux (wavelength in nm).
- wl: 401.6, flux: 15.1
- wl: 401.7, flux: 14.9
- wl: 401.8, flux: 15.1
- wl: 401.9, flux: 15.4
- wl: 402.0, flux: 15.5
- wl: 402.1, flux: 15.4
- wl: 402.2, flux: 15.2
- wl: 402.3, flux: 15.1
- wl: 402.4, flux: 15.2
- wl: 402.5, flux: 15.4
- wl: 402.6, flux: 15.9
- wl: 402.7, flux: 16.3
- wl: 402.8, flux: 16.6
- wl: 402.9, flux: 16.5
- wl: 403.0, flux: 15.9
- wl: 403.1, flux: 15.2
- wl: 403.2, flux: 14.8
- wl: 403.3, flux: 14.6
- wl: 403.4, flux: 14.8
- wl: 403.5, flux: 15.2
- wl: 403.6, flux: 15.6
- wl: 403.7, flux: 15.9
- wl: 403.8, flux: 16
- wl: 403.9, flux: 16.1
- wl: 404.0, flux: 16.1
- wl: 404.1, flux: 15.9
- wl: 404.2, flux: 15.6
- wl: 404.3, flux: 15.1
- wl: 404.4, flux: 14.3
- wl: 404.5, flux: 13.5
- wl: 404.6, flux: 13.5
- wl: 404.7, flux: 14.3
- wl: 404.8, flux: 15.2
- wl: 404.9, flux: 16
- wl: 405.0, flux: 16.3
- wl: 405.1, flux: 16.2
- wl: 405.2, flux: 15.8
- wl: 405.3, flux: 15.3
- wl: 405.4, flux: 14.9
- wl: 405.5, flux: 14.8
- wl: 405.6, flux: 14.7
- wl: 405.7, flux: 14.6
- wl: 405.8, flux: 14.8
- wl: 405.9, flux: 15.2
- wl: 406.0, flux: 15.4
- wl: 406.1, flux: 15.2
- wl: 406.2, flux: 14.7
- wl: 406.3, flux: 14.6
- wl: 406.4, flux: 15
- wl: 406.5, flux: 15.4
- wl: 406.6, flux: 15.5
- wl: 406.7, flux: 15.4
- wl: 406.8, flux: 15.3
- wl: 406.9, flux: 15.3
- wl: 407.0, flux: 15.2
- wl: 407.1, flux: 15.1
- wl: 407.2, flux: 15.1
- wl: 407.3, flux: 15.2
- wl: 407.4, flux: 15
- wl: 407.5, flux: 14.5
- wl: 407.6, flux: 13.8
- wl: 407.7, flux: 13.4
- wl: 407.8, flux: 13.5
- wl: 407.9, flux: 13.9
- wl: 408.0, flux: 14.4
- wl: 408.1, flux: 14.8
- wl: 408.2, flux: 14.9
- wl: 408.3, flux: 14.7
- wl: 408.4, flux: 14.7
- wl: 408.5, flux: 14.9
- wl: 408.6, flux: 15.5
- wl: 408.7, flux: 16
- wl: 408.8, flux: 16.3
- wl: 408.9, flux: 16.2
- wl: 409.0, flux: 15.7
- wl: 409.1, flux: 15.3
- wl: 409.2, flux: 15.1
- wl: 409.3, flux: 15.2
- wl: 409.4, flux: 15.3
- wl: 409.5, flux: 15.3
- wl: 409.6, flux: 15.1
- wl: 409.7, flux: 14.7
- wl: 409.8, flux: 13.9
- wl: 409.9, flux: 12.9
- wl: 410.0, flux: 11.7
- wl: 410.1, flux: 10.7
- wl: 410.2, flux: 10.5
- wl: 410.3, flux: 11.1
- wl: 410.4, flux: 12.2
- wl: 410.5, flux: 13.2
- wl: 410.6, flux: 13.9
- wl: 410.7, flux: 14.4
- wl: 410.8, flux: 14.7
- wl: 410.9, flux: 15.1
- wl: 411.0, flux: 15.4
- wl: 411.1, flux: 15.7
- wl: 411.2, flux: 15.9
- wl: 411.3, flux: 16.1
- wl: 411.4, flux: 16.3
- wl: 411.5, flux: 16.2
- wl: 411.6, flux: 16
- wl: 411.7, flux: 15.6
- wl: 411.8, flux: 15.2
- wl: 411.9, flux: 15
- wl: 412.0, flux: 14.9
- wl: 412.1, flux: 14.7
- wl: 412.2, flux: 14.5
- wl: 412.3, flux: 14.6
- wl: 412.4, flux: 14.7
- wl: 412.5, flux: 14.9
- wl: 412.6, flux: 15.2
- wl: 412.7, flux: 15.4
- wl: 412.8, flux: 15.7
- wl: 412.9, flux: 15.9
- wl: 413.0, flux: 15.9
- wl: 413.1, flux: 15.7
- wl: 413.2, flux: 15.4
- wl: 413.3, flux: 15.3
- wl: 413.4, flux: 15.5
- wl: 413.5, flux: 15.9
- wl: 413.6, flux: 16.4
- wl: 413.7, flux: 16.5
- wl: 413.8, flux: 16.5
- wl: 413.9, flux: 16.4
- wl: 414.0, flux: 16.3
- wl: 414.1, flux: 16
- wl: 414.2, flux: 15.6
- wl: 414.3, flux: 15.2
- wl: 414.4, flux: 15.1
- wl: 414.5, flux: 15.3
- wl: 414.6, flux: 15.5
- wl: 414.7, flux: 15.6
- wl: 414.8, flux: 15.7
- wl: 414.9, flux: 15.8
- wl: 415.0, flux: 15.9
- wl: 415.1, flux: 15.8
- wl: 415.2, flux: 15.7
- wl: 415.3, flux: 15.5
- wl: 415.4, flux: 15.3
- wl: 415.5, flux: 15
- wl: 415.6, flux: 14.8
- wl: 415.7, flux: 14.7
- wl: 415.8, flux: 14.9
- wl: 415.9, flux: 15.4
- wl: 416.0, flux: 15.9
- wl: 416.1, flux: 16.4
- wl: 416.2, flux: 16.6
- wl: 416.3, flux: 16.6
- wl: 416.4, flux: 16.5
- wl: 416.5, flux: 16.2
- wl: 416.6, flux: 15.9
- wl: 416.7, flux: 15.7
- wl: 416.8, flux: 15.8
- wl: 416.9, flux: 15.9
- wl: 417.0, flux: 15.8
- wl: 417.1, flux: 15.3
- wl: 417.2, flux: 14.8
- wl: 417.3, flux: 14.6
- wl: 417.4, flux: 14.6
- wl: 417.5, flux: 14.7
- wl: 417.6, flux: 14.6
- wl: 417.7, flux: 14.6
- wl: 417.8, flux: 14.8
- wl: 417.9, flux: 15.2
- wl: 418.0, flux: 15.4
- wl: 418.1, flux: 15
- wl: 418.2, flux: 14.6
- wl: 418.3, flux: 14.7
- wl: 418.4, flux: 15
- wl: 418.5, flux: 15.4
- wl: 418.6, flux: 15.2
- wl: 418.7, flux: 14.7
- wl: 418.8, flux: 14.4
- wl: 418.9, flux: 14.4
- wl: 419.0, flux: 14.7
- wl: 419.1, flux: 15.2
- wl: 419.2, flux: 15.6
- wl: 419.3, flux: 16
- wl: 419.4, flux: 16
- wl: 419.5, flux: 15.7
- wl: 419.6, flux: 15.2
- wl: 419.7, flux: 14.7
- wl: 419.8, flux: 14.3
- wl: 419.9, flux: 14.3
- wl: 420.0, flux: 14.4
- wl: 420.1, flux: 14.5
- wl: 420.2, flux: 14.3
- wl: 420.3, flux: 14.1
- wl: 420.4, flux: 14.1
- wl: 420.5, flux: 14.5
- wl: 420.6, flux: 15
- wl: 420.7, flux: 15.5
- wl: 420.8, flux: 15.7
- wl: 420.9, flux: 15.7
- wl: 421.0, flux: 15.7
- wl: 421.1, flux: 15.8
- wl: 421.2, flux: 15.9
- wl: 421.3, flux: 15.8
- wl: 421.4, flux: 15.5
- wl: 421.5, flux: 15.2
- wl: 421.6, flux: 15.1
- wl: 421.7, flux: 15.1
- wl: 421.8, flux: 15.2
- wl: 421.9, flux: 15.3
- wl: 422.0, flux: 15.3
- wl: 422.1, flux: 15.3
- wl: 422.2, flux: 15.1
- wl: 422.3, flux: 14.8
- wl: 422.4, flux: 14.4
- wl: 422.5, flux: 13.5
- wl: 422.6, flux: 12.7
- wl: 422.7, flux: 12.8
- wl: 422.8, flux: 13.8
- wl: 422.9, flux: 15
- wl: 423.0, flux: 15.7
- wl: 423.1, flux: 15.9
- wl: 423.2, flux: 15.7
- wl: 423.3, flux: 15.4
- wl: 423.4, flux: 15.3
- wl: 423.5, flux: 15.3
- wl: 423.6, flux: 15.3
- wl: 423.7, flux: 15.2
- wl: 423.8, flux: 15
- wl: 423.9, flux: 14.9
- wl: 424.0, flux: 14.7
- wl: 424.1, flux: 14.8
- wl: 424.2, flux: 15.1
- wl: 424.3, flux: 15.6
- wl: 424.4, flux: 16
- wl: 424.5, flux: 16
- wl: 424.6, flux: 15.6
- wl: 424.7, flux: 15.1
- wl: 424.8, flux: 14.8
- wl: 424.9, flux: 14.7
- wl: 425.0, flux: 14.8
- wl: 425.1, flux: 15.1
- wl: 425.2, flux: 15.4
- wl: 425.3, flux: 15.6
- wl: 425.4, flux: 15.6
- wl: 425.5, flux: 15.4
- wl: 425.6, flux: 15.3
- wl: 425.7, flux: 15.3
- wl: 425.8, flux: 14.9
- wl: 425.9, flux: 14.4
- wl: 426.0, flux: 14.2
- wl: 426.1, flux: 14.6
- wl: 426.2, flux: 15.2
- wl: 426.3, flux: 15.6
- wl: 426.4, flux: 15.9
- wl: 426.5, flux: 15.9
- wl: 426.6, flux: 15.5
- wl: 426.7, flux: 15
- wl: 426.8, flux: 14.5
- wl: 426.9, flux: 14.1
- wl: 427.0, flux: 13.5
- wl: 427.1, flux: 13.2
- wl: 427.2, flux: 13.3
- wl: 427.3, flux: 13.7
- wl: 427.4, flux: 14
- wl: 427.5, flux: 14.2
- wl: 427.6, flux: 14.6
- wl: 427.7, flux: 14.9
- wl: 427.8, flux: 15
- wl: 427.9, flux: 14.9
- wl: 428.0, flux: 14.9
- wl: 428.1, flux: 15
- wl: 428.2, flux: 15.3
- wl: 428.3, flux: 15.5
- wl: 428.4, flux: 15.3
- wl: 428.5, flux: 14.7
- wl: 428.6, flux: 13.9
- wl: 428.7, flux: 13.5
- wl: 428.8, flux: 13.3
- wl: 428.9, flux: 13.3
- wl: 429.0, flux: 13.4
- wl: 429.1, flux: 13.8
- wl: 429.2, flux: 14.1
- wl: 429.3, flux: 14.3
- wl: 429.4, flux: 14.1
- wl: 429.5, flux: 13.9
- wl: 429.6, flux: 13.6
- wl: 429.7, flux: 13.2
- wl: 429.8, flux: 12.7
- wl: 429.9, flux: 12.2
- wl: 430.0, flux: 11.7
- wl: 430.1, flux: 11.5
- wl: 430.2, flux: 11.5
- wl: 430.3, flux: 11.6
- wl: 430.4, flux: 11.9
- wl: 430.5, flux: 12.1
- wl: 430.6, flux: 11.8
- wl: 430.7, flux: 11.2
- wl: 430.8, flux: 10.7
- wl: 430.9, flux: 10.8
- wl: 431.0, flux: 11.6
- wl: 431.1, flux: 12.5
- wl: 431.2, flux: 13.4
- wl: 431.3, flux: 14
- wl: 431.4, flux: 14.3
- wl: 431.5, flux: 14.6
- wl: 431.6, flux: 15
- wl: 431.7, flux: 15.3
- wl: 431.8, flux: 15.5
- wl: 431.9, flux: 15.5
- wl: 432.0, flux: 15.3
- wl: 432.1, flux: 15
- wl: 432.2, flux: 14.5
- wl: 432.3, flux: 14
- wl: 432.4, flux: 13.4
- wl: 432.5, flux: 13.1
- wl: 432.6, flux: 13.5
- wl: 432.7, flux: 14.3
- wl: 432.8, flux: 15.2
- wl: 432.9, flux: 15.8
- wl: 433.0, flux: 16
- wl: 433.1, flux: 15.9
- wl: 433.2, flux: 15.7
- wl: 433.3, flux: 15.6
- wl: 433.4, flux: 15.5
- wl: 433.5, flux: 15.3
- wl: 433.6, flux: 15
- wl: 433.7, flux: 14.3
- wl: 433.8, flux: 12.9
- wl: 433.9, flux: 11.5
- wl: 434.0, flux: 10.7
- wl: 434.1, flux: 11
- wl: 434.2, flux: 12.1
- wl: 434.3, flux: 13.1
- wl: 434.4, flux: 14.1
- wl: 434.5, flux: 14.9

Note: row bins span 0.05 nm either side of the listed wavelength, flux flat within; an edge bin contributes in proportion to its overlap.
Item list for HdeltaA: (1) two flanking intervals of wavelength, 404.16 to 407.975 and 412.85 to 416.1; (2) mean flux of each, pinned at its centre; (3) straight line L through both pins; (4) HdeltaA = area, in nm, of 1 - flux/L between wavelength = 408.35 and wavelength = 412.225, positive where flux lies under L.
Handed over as 0.16 nm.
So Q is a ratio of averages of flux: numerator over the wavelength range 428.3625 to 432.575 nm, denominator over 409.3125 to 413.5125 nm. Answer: 0.91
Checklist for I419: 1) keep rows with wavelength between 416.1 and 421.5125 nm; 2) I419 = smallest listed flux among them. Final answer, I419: 14.1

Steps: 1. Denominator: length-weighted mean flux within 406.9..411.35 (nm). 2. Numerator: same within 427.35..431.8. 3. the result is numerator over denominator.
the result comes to 0.93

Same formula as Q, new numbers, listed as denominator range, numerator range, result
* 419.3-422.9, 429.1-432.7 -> 0.89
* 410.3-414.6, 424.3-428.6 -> 0.97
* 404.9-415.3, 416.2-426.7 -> 1.01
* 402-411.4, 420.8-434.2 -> 0.96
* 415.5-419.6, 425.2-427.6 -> 0.96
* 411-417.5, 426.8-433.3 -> 0.89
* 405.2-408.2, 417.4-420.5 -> 1.00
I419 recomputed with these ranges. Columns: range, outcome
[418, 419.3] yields 14.4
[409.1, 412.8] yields 10.5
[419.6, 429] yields 12.7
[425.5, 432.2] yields 10.7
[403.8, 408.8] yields 13.4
